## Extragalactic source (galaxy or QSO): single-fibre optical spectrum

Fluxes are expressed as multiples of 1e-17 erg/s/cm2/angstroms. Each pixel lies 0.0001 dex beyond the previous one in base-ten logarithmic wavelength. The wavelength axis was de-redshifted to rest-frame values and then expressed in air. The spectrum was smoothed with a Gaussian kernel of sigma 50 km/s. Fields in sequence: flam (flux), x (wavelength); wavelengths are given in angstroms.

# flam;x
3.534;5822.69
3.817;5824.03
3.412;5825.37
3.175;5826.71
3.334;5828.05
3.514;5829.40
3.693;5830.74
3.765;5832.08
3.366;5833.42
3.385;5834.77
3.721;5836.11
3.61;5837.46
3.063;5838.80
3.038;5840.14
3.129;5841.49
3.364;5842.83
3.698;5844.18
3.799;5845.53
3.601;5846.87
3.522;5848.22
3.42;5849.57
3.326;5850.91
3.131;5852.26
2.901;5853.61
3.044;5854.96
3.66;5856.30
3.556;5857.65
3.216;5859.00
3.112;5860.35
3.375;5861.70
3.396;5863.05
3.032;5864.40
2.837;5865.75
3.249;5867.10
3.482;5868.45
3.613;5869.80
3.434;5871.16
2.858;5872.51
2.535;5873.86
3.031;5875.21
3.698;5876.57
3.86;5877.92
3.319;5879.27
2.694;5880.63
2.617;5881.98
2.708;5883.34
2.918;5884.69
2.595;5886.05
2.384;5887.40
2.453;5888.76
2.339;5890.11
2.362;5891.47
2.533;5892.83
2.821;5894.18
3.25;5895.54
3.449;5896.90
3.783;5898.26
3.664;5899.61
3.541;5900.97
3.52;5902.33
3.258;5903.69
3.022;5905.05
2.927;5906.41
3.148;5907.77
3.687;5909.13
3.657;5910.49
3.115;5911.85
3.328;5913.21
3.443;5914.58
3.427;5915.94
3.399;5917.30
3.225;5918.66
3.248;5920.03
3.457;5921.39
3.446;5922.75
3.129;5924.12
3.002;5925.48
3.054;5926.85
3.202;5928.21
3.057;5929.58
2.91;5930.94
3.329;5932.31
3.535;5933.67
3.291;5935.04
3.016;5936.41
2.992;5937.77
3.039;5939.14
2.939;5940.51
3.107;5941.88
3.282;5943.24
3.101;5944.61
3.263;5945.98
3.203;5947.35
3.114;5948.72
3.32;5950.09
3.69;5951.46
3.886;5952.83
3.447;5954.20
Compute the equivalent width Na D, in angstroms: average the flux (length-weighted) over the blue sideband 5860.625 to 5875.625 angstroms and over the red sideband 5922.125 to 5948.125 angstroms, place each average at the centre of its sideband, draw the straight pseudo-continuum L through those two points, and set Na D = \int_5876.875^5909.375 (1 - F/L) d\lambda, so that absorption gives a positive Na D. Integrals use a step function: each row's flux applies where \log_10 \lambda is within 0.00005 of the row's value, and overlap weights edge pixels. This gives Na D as 1.3 angstroms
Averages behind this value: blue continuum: 3.17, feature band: 3.04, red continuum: 3.15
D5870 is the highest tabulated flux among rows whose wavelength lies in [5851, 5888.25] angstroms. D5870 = 3.86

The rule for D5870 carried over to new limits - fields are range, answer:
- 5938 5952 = 3.69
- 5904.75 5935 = 3.687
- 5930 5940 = 3.535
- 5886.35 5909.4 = 3.783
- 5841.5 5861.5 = 3.799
